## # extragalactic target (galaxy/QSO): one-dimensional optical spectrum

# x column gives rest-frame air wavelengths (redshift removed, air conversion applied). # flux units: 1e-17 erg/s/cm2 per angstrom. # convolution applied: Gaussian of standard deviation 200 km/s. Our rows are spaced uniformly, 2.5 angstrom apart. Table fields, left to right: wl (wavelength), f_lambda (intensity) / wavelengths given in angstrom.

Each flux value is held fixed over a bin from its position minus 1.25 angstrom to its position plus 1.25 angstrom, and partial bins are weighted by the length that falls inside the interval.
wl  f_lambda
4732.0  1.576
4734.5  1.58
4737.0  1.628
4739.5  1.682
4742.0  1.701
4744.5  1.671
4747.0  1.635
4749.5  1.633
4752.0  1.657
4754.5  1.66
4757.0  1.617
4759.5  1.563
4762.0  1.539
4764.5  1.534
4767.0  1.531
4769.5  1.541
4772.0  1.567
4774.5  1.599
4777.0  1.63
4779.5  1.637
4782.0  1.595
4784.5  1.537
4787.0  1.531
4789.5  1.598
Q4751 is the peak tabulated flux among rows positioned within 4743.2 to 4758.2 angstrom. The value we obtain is 1.671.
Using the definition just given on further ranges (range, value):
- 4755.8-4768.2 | 1.617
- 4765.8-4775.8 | 1.599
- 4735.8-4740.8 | 1.682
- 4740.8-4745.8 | 1.701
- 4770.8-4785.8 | 1.637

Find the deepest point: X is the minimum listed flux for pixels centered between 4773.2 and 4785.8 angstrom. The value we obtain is 1.537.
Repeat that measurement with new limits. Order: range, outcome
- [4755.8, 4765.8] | 1.534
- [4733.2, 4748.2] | 1.58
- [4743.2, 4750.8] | 1.633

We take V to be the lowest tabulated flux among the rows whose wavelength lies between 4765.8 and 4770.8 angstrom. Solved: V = 1.531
